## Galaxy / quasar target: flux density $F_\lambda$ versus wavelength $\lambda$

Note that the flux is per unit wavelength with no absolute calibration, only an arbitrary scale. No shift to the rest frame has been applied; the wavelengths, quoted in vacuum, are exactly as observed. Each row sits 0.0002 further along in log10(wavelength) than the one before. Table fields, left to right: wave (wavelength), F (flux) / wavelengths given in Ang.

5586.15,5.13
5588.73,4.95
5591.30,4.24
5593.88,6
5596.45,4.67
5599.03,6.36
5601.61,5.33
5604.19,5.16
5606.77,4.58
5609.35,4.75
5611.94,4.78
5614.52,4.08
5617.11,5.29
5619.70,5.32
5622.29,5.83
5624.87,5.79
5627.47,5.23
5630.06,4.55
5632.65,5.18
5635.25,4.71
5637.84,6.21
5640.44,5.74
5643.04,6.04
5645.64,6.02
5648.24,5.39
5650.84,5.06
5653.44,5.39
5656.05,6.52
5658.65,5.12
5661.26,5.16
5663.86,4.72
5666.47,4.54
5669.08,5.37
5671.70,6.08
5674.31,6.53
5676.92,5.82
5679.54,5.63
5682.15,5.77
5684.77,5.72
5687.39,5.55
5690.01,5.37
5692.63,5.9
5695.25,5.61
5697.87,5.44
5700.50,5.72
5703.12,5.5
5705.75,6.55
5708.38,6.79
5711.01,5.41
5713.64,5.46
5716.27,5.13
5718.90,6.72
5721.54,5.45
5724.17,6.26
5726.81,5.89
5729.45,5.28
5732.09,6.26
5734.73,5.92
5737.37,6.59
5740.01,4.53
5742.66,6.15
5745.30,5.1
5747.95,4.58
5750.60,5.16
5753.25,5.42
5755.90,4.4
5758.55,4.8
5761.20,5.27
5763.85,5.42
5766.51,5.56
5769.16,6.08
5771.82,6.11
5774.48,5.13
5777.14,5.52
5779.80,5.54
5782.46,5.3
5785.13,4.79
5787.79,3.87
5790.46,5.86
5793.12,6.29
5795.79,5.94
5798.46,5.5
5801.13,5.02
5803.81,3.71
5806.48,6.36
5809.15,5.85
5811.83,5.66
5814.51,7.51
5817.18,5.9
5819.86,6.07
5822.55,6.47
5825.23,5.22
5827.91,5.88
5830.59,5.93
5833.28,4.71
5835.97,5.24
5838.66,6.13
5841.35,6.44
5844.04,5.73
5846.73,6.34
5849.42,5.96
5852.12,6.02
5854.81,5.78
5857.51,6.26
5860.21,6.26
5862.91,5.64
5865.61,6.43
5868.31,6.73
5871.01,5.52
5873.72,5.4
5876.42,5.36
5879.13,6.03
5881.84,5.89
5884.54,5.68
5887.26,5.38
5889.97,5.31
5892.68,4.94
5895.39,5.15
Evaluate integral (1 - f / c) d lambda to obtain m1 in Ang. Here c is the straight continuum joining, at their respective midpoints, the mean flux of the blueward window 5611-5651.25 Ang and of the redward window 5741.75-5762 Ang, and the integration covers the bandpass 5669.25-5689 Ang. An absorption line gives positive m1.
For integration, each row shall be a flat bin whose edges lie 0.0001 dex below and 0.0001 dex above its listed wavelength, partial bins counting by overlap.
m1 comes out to -2.25 Ang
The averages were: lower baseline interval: 5.34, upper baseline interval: 5.08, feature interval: 5.83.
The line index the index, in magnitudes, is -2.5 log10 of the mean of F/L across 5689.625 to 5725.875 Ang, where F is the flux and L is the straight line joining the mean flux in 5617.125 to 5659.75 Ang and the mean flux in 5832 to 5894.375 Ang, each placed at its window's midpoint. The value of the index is -0.04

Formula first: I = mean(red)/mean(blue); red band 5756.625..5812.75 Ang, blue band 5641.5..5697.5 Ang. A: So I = 0.97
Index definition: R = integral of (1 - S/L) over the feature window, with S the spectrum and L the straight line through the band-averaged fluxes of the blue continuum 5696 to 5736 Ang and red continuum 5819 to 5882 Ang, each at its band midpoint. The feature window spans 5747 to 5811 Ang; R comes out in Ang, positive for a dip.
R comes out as 6.0 Ang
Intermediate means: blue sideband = 5.85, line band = 5.32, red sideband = 5.89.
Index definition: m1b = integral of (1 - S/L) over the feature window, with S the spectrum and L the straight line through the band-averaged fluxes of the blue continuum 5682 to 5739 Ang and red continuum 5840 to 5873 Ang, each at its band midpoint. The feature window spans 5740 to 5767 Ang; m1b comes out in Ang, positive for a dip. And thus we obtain 3.5 Ang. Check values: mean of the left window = 5.83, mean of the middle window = 5.14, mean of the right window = 6.08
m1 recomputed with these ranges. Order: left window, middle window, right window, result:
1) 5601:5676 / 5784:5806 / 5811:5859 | 2.49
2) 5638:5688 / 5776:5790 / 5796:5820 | 1.60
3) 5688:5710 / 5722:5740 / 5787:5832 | -0.26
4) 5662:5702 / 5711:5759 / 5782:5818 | 0.41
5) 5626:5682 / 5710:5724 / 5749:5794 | -0.78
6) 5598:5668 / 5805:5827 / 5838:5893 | -1.35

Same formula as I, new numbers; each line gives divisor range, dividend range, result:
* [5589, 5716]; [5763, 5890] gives 1.05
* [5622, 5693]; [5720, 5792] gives 0.98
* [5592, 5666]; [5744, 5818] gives 1.02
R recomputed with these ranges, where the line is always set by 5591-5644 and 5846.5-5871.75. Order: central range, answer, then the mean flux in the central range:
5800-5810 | 1.2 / 5.21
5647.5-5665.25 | 0.2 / 5.33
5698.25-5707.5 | -0.6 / 5.91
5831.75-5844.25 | 0.8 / 5.64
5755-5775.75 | 1.4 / 5.37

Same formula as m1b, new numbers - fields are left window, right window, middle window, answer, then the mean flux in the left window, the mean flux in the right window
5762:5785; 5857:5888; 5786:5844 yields -0.07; 5.53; 5.88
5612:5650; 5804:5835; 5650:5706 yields -0.94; 5.36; 5.87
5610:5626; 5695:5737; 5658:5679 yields 0.33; 5.16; 5.86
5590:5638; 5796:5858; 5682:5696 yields -0.71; 5.14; 5.81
